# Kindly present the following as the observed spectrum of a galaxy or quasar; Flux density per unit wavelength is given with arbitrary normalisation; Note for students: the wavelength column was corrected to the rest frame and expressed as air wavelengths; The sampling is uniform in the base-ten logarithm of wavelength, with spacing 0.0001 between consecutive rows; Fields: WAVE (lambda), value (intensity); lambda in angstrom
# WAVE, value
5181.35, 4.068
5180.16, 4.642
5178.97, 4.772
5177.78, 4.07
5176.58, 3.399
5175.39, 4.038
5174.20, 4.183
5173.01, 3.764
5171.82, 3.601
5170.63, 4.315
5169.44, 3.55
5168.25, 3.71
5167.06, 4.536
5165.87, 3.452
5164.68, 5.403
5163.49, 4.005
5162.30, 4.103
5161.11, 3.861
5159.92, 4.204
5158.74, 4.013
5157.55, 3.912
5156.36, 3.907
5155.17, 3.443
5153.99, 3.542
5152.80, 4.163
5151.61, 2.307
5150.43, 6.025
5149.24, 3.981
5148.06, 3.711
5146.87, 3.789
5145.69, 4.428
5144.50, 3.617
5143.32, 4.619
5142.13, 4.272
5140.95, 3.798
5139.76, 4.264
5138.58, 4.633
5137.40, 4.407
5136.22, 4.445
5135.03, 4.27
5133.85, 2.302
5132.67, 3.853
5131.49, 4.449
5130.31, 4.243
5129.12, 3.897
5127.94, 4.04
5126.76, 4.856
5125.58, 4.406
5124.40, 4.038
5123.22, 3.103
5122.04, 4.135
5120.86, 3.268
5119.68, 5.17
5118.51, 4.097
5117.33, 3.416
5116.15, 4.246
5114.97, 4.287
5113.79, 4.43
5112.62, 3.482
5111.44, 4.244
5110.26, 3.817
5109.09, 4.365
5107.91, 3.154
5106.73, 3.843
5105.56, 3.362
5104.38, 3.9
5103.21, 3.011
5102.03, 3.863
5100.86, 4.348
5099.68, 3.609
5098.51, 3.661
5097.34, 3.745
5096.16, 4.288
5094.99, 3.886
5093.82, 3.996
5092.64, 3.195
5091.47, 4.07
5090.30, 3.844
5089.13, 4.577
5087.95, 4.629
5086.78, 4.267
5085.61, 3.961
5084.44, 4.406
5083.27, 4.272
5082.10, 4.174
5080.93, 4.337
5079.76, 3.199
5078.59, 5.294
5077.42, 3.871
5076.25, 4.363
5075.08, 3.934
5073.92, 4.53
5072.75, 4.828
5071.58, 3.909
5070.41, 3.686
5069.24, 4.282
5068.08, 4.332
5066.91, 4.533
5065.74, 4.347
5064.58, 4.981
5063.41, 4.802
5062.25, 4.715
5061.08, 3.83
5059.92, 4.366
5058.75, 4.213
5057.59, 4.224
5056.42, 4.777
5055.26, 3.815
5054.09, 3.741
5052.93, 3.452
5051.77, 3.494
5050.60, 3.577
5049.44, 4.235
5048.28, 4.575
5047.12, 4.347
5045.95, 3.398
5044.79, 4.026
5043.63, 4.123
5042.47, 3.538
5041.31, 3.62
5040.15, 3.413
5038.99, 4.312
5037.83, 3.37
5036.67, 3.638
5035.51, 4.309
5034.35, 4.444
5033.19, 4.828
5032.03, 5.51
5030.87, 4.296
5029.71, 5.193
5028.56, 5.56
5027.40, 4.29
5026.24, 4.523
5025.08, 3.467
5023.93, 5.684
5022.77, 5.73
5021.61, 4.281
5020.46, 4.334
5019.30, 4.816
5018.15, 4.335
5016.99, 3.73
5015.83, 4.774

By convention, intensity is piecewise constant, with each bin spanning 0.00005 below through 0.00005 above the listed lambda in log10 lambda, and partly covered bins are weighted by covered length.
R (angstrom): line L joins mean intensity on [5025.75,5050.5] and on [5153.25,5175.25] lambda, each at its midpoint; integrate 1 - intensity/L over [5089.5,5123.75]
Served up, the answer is 1.99 angstrom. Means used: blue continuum 4.25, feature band 3.86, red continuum 3.98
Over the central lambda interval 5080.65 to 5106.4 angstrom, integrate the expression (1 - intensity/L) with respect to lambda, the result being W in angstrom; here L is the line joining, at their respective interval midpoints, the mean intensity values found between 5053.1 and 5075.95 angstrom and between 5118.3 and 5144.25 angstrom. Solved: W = 1.52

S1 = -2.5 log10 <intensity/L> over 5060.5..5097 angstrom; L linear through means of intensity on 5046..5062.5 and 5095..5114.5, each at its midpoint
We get -0.08 mag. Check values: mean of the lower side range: 4.06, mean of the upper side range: 3.83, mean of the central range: 4.23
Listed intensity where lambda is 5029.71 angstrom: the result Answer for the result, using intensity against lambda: 5.193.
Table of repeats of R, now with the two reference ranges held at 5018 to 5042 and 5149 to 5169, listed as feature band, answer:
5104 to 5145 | 1.2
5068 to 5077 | 0.2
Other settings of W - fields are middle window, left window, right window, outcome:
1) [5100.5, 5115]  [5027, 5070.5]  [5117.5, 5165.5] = 1.0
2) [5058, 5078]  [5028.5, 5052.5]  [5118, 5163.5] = -1.0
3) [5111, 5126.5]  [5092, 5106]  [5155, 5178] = -0.9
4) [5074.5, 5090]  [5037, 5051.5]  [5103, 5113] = -1.9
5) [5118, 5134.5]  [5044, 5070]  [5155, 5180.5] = 0.4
